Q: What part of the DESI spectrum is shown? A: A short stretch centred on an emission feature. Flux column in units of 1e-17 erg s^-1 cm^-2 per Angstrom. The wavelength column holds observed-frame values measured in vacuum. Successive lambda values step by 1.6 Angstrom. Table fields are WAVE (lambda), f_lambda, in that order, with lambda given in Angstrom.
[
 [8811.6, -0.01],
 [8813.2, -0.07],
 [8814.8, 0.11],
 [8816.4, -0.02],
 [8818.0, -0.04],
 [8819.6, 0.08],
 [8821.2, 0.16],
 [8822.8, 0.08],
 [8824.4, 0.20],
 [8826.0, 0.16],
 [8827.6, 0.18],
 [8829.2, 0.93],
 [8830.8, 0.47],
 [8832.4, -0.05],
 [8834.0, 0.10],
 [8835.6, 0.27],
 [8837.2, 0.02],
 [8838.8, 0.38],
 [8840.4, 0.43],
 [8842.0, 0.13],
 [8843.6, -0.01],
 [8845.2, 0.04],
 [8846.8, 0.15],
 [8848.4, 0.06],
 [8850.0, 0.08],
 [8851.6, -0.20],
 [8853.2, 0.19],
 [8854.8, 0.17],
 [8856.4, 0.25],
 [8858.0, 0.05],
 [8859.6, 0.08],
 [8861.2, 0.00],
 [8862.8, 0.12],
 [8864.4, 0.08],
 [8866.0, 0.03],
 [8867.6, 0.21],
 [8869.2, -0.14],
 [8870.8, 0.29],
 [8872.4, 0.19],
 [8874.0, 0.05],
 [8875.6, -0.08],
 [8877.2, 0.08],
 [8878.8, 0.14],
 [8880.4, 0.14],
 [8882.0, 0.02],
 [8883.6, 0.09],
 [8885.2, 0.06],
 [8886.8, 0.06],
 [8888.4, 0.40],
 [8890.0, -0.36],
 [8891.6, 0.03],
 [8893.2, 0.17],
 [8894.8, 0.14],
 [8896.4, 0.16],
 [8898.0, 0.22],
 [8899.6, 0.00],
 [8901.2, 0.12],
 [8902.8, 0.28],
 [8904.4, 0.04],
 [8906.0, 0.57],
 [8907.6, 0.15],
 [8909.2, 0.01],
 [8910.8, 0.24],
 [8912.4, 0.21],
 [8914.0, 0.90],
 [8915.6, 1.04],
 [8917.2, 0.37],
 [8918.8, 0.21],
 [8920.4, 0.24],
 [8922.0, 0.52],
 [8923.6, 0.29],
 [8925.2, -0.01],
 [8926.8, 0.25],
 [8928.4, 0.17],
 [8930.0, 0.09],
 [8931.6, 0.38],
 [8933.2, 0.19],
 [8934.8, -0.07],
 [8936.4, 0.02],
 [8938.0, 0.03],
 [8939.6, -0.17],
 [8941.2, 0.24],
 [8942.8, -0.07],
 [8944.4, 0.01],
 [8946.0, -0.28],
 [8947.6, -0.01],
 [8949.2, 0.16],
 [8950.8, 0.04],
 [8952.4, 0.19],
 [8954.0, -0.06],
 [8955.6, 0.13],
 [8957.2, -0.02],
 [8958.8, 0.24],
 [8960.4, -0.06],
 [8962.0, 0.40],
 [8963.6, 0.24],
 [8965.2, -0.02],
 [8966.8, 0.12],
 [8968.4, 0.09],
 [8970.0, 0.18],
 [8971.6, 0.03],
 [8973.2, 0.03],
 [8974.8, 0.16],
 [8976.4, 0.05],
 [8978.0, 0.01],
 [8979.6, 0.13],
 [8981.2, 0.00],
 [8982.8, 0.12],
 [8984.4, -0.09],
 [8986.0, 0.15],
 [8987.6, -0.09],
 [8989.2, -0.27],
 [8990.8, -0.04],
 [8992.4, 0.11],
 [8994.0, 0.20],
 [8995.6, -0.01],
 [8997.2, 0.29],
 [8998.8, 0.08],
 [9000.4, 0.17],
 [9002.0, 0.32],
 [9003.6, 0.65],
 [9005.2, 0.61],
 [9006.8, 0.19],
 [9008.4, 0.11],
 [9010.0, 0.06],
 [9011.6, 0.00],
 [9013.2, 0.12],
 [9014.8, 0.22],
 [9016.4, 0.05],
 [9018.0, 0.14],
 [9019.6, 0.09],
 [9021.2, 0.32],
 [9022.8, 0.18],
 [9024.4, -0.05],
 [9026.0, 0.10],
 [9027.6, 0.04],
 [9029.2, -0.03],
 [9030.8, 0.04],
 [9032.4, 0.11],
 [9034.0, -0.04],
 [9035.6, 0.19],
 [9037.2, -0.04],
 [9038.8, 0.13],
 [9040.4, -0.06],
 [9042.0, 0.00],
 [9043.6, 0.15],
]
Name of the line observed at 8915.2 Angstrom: H-beta 4861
